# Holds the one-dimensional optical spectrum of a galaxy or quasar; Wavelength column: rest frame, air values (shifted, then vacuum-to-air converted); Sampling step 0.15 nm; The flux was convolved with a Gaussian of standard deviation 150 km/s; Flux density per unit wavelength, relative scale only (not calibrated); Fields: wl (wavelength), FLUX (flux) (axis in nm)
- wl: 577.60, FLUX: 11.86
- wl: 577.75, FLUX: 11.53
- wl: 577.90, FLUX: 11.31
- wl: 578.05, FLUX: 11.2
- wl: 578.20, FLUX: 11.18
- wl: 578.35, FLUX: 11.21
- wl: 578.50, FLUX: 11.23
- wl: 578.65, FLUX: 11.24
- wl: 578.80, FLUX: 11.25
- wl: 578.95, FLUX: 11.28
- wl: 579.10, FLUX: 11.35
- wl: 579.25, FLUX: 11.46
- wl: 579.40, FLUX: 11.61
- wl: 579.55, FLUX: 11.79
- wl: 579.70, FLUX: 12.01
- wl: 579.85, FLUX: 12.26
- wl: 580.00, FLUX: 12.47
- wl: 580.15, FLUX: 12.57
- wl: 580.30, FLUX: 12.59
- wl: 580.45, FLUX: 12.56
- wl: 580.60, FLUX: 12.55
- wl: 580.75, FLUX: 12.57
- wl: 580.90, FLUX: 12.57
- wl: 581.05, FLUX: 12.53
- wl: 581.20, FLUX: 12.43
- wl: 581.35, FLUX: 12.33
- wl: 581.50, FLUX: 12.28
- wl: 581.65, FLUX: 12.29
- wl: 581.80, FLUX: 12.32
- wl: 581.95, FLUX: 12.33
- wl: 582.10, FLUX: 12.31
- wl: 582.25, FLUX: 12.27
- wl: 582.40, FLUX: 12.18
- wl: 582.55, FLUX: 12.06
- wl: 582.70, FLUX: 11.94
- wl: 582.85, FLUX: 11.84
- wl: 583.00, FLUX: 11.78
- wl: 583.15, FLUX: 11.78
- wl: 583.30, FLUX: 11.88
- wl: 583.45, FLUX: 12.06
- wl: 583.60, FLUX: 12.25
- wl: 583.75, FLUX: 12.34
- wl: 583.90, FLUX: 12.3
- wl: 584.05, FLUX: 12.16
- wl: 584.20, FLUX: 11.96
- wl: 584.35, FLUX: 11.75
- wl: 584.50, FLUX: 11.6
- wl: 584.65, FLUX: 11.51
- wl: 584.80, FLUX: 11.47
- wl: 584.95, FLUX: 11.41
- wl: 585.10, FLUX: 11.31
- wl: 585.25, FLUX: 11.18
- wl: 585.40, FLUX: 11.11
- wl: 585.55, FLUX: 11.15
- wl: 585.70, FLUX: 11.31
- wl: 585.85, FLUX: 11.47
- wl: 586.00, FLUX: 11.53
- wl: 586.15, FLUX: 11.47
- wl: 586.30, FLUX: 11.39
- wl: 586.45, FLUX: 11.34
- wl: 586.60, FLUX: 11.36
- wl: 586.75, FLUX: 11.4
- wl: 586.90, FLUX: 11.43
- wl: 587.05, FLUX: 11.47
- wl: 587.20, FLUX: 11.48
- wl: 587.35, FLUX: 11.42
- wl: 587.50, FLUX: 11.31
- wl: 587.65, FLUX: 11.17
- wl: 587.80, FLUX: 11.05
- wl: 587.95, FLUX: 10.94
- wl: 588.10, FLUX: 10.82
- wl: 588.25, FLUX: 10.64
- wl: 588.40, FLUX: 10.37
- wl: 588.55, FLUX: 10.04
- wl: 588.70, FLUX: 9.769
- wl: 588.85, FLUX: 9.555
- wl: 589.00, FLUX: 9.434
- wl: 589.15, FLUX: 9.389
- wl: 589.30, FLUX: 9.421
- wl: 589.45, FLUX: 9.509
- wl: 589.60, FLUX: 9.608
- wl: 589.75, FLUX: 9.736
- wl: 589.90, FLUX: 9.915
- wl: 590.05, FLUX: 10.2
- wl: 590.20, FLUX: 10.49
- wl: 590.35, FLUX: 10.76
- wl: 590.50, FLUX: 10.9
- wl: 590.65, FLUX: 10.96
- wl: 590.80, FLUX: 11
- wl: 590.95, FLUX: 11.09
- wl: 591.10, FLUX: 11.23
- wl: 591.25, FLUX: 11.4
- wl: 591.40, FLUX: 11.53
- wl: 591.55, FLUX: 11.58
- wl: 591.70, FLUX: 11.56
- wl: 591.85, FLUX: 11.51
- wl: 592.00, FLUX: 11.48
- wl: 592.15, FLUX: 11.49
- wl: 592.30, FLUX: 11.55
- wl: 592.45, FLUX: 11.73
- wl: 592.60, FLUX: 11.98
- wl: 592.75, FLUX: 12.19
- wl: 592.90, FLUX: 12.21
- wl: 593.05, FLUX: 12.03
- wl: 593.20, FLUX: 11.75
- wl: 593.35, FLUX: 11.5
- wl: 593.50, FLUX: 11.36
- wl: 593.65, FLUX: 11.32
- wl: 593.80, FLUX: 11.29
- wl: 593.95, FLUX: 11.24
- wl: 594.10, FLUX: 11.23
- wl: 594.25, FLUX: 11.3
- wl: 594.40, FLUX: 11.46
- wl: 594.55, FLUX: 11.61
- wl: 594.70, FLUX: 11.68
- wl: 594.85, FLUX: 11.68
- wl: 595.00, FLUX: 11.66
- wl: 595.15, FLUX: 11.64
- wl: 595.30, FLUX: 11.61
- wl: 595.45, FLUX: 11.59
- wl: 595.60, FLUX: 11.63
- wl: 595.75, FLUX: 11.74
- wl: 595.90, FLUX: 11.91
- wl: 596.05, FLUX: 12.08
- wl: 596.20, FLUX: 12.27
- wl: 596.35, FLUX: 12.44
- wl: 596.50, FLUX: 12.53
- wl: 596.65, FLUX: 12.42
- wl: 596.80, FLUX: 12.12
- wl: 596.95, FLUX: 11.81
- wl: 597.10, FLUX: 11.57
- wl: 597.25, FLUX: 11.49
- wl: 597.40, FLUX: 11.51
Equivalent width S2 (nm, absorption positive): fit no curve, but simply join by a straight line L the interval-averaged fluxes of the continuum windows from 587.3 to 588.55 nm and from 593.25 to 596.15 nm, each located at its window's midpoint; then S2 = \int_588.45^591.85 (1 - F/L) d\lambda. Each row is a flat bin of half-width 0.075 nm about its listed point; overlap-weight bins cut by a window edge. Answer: 0.21 nm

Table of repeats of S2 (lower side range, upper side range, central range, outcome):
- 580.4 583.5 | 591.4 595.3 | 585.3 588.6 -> 0.22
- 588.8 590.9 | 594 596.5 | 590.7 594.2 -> -0.21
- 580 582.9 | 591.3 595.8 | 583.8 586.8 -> 0.15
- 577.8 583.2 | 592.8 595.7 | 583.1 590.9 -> 0.51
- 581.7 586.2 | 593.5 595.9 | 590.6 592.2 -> 0.04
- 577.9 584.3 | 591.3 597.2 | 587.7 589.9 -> 0.34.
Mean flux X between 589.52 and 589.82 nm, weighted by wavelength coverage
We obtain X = 9.67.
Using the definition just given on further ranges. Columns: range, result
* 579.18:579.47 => 11.5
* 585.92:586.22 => 11.5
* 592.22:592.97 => 11.9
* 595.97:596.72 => 12.3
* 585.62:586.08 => 11.4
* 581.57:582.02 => 12.3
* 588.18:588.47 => 10.5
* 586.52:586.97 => 11.4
